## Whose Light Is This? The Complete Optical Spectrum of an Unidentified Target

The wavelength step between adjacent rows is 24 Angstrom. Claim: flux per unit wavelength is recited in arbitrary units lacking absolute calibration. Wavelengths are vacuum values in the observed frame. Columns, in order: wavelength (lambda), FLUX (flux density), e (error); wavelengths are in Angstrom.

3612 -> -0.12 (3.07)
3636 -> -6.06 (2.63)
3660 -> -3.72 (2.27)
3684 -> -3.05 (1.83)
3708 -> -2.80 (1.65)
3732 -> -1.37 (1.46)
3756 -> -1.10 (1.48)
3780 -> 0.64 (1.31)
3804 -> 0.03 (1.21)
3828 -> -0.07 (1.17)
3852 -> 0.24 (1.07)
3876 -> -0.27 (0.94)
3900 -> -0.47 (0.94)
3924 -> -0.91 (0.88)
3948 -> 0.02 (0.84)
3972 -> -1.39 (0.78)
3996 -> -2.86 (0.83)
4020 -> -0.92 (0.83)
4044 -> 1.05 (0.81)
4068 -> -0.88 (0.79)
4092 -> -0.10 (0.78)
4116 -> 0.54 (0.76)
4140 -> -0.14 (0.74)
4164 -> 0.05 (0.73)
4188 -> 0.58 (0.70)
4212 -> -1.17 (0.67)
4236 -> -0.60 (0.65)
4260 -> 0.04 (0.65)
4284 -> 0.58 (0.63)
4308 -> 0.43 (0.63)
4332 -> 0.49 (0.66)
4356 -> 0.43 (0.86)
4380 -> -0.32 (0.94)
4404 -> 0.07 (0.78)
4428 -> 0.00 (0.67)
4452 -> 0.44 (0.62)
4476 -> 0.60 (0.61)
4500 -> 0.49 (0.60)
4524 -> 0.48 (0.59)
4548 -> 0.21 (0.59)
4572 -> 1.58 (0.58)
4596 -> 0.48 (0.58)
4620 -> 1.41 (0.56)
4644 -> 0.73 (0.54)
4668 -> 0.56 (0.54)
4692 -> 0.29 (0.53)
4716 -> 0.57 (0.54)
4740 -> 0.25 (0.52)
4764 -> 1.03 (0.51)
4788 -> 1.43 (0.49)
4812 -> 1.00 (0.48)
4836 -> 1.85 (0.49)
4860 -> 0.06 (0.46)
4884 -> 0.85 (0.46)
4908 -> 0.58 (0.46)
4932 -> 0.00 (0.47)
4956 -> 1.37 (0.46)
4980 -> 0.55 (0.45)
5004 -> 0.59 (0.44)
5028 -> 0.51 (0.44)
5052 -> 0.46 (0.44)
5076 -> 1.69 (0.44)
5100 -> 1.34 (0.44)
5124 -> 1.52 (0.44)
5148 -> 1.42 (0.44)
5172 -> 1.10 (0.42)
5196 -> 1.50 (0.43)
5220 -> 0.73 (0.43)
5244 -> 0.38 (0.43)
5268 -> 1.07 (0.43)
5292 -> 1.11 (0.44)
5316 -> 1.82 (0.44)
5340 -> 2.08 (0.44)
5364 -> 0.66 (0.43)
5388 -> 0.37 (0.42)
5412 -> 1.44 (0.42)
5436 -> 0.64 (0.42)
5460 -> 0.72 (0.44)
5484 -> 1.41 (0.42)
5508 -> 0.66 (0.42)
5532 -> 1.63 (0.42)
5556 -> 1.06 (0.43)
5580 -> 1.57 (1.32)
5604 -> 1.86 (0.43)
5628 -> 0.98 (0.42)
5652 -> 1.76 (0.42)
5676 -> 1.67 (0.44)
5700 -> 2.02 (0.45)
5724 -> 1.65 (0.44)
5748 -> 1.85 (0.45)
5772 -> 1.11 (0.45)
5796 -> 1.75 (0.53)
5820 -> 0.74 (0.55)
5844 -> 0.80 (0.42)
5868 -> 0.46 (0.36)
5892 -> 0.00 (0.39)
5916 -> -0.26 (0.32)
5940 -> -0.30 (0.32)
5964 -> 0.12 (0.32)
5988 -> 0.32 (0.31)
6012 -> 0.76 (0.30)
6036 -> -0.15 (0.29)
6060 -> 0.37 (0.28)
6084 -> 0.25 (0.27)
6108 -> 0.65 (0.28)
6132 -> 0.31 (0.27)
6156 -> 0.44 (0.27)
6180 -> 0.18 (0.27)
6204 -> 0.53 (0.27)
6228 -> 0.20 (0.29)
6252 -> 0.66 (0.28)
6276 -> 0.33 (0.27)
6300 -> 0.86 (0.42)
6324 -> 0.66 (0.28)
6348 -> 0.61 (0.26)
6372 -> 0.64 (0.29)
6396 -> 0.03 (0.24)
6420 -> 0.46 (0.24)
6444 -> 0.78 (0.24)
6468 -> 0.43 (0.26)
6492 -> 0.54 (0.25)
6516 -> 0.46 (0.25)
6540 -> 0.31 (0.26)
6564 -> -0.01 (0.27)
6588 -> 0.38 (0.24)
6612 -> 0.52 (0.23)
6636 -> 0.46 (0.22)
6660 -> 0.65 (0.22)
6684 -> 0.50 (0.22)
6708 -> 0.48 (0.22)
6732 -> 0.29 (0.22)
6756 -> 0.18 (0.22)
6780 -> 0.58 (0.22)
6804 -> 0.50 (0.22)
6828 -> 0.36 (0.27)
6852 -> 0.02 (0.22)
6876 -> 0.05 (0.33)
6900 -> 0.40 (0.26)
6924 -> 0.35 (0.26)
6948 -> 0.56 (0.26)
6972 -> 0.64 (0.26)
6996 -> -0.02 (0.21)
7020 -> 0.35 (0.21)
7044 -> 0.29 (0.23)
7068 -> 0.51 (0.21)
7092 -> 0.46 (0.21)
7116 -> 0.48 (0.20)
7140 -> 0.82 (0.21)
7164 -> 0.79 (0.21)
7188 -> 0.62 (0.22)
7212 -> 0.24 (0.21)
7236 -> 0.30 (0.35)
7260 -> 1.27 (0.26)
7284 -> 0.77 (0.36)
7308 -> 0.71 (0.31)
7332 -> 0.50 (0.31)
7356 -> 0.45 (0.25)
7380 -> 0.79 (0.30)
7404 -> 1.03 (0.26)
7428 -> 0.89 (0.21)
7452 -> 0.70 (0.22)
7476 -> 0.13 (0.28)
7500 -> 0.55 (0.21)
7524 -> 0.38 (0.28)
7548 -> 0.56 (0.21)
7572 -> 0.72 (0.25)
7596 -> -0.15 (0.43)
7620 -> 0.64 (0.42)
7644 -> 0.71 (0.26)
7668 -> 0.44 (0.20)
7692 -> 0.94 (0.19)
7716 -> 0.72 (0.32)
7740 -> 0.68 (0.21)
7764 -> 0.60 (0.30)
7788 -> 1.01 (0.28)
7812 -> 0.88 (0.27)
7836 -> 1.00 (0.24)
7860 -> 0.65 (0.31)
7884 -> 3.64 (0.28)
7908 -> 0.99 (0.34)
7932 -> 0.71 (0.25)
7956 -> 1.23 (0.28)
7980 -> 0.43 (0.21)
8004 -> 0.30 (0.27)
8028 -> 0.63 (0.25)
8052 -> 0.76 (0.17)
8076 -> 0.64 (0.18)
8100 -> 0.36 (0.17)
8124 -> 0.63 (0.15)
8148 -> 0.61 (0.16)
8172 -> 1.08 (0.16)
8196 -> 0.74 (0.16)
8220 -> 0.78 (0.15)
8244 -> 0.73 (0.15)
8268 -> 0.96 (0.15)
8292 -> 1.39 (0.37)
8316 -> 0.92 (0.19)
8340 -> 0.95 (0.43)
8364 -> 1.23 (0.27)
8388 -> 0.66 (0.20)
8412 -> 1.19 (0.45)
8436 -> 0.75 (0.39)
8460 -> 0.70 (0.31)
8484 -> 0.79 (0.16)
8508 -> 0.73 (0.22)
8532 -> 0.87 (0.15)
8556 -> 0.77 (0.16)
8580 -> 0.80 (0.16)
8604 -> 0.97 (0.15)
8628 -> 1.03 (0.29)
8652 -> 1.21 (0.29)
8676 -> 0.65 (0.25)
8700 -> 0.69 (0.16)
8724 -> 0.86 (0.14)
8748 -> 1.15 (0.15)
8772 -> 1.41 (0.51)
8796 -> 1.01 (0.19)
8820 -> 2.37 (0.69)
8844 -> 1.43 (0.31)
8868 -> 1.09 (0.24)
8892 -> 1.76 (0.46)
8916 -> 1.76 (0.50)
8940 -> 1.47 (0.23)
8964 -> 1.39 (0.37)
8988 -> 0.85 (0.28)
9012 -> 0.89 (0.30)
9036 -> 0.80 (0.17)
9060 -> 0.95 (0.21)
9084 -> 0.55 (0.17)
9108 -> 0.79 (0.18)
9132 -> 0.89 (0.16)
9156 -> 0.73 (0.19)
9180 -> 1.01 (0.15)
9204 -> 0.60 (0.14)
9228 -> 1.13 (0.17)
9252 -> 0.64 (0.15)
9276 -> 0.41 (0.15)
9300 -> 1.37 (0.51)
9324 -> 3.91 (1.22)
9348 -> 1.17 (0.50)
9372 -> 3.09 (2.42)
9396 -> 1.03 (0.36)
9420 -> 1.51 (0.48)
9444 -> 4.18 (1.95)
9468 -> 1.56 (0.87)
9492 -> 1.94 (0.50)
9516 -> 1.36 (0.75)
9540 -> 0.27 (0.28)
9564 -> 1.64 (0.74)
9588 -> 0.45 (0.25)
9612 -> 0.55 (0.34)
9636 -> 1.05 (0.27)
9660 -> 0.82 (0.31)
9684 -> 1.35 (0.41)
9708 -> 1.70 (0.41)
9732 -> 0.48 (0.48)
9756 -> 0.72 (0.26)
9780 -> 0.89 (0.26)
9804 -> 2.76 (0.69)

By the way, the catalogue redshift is 0.575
